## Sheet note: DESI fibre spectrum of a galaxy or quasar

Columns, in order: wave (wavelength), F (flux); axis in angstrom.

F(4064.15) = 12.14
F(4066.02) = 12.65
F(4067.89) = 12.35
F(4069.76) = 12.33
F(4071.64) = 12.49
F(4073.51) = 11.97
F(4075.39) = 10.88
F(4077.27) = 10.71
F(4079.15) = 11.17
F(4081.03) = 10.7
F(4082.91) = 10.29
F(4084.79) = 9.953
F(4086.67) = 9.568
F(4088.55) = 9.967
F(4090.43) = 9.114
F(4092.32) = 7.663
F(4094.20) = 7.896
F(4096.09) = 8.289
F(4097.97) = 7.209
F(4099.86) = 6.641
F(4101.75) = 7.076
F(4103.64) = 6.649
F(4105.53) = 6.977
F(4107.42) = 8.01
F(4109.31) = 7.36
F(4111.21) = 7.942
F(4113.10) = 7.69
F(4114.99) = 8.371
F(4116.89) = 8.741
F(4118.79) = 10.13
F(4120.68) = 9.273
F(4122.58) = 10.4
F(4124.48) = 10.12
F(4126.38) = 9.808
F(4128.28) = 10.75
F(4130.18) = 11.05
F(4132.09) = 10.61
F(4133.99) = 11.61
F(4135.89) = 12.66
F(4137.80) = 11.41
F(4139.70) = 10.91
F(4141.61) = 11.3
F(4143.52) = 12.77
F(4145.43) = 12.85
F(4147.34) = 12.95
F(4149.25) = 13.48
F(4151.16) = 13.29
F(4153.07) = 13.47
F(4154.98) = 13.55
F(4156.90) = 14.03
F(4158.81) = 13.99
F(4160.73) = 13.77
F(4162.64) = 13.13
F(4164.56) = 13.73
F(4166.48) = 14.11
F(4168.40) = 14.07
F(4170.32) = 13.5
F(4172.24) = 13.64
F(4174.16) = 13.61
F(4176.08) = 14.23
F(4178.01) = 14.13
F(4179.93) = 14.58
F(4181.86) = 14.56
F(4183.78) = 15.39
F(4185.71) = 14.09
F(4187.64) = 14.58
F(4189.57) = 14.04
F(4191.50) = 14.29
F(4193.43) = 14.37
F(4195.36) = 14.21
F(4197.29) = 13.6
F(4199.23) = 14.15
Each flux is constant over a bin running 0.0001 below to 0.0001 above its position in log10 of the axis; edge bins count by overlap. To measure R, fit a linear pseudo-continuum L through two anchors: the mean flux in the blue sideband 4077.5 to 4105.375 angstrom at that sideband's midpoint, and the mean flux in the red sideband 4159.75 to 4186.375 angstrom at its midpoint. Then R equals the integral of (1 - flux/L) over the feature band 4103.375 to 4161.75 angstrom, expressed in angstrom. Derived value 3.2 angstrom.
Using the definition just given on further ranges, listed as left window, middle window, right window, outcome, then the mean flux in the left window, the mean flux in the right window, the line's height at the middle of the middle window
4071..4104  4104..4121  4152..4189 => 4.1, 9.36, 14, 10.8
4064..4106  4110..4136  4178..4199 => 3.7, 9.75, 14.4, 11.4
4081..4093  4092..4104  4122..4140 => 3.1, 9.57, 10.9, 9.91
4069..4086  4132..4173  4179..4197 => 1.2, 11.1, 14.4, 13.4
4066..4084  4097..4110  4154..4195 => 5.4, 11.5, 14.1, 12.2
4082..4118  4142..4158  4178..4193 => -1.8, 8.18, 14.5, 11.9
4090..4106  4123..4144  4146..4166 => 0.1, 7.46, 13.5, 11.2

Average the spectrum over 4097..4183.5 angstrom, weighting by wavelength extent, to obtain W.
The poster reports 11.4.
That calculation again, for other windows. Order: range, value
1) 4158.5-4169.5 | 13.8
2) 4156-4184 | 14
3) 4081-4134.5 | 8.91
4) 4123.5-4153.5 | 11.8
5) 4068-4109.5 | 9.31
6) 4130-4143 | 11.4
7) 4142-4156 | 13.1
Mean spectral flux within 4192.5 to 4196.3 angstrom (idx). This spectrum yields 14.3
